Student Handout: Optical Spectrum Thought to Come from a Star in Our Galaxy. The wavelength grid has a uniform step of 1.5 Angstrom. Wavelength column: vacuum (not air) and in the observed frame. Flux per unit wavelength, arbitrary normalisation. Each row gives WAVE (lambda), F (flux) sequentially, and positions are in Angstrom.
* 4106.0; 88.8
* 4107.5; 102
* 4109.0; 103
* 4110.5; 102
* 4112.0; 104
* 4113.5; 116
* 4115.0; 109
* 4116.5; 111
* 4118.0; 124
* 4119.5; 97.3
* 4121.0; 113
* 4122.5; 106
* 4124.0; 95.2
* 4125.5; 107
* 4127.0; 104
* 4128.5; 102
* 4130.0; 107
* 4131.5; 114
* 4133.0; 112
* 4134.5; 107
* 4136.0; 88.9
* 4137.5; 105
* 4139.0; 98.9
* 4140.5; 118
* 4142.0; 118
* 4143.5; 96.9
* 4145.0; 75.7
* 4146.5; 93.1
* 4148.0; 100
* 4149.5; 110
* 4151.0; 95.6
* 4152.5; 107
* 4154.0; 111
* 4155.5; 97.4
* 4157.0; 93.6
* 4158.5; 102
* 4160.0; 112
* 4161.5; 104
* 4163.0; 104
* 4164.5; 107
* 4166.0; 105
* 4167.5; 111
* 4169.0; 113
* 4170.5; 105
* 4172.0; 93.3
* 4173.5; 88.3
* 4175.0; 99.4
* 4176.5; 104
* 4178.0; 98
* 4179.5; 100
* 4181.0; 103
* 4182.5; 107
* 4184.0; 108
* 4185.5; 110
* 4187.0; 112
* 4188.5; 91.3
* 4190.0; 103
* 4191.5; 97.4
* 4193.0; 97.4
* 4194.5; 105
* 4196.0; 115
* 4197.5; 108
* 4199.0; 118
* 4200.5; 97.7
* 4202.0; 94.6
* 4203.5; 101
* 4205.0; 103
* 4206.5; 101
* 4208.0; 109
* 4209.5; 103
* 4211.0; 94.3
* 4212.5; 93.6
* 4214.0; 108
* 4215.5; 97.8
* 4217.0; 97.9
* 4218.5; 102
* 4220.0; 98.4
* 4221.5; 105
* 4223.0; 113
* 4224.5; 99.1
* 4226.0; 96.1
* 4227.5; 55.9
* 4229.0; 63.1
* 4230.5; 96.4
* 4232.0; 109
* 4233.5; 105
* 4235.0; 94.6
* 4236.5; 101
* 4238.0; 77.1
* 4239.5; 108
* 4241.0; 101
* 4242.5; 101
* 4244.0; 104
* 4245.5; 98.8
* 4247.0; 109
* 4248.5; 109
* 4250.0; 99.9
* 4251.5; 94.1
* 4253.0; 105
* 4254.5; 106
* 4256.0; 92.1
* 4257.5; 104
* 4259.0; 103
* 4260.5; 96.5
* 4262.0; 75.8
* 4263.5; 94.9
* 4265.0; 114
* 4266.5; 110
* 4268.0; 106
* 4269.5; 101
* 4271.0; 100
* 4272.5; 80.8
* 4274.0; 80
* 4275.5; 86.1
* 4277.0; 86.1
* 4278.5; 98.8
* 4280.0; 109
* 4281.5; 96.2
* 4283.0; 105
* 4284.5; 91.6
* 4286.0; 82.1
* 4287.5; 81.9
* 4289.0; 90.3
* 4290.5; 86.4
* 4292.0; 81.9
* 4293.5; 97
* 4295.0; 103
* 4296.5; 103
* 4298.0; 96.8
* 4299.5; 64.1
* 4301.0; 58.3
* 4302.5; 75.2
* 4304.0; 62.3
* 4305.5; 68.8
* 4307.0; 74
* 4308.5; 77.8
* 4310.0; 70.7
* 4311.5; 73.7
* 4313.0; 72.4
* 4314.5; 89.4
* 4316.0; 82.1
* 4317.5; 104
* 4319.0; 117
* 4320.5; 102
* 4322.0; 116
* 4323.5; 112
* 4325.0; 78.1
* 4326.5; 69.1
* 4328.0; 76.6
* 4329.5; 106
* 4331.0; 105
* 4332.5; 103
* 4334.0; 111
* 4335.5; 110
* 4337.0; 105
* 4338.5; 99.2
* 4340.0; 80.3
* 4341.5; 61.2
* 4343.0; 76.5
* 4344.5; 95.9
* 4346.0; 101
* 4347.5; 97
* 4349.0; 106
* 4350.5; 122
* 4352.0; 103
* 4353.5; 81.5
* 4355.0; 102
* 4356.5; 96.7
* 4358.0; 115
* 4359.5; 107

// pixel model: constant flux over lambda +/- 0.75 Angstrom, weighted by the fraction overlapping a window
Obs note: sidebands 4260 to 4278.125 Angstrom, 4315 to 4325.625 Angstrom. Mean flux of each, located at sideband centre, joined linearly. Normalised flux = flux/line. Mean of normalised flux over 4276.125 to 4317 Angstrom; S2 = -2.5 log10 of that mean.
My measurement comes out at 0.16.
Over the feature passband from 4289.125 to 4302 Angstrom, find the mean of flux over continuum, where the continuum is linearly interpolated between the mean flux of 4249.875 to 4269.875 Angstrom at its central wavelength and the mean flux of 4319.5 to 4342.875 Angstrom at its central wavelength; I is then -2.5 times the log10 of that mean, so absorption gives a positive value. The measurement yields 0.14 mag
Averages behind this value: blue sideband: 100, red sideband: 95.4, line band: 86.3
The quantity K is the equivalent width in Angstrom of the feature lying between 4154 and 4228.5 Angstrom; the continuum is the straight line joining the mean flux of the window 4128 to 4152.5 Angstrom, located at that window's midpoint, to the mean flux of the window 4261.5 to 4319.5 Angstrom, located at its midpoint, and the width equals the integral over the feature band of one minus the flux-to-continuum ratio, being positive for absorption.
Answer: -2.9 Angstrom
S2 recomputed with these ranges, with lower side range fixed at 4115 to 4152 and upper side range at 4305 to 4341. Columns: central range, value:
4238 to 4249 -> -0.06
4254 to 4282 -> -0.02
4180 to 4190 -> -0.04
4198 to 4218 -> -0.02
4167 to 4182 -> 0.00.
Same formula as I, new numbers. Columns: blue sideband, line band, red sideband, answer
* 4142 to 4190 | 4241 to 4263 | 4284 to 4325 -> -0.085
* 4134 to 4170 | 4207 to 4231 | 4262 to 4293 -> 0.025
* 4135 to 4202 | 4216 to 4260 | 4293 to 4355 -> -0.010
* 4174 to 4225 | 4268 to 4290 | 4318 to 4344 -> 0.069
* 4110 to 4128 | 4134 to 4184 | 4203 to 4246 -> 0.016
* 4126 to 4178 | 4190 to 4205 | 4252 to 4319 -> -0.056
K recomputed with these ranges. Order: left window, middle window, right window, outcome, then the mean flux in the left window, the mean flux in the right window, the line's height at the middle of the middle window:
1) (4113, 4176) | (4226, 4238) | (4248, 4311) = 0.8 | 104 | 90.8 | 95.5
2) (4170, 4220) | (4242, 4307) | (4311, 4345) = 2.7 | 102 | 93.4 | 96.8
